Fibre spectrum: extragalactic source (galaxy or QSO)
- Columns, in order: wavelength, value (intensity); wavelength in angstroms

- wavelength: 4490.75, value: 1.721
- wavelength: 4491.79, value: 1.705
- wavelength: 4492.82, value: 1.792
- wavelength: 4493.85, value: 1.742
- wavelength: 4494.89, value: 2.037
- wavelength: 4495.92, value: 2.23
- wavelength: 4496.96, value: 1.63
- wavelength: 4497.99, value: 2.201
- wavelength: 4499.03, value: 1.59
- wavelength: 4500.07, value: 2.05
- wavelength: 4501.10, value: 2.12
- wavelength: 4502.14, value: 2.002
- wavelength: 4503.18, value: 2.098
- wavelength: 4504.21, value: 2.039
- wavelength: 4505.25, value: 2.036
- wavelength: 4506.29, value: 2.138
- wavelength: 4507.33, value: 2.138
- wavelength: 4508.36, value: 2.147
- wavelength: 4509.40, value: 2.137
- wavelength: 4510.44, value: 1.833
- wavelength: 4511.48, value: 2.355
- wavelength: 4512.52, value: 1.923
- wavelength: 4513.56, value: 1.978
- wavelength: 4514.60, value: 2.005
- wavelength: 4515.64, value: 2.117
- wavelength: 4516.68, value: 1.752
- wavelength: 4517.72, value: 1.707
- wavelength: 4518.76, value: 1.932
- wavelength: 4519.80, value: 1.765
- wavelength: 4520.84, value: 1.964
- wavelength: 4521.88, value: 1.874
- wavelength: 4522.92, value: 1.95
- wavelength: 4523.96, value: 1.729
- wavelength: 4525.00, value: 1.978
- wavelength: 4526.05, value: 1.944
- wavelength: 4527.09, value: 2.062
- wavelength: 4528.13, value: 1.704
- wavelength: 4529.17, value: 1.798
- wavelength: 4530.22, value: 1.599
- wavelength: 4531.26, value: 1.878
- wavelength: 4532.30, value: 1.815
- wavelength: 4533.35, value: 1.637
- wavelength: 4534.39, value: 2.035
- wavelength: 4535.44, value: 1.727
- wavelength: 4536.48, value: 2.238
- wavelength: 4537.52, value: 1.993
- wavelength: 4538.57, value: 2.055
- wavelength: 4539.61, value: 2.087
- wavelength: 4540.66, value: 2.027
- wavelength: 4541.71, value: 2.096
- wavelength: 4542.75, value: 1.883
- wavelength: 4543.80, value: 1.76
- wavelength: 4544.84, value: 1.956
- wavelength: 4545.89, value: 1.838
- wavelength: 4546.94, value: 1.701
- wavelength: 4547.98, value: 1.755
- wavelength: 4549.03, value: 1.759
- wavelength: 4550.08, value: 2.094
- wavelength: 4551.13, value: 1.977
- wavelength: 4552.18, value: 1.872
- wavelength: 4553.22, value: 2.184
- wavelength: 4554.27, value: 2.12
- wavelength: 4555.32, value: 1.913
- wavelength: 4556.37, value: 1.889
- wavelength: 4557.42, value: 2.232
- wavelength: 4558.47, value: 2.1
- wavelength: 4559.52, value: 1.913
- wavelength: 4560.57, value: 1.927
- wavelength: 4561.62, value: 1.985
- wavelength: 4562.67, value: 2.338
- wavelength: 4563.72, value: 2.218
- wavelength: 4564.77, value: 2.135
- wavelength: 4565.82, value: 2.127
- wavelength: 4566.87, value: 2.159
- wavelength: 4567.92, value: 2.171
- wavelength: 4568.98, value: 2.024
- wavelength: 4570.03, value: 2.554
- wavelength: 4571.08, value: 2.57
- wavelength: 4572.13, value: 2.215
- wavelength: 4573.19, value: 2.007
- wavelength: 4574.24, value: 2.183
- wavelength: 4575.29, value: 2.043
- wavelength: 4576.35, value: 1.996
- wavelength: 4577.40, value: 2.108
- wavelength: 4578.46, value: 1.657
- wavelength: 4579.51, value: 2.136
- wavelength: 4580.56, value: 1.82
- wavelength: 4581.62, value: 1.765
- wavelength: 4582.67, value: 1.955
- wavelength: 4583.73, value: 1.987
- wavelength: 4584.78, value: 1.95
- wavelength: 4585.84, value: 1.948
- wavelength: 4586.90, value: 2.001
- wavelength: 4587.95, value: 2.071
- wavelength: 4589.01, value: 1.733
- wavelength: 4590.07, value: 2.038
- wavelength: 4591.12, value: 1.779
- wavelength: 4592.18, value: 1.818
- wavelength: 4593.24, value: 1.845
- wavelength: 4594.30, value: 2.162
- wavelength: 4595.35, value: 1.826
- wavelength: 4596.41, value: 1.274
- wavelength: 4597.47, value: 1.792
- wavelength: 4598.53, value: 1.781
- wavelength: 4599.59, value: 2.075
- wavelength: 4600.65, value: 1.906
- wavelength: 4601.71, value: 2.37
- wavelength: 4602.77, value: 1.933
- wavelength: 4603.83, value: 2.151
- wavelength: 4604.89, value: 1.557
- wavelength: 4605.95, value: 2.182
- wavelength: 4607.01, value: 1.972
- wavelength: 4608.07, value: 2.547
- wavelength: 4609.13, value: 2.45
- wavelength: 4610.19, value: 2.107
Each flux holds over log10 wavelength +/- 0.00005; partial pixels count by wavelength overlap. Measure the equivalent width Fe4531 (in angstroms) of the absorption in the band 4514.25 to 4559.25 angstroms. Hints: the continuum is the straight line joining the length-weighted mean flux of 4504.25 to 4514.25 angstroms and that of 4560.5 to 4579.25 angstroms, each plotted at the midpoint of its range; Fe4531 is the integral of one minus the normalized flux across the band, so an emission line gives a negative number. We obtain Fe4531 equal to 3.9 angstroms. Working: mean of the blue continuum 2.07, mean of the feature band 1.92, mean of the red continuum 2.14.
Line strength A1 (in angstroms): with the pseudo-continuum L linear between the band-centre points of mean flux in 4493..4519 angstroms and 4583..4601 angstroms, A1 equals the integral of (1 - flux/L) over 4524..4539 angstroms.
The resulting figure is 0.6 angstroms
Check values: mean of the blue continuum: 2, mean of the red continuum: 1.88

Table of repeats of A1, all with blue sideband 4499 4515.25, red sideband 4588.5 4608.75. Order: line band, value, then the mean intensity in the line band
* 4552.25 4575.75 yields -1.8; 2.13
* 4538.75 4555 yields 0.5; 1.94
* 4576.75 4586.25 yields 0.2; 1.93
